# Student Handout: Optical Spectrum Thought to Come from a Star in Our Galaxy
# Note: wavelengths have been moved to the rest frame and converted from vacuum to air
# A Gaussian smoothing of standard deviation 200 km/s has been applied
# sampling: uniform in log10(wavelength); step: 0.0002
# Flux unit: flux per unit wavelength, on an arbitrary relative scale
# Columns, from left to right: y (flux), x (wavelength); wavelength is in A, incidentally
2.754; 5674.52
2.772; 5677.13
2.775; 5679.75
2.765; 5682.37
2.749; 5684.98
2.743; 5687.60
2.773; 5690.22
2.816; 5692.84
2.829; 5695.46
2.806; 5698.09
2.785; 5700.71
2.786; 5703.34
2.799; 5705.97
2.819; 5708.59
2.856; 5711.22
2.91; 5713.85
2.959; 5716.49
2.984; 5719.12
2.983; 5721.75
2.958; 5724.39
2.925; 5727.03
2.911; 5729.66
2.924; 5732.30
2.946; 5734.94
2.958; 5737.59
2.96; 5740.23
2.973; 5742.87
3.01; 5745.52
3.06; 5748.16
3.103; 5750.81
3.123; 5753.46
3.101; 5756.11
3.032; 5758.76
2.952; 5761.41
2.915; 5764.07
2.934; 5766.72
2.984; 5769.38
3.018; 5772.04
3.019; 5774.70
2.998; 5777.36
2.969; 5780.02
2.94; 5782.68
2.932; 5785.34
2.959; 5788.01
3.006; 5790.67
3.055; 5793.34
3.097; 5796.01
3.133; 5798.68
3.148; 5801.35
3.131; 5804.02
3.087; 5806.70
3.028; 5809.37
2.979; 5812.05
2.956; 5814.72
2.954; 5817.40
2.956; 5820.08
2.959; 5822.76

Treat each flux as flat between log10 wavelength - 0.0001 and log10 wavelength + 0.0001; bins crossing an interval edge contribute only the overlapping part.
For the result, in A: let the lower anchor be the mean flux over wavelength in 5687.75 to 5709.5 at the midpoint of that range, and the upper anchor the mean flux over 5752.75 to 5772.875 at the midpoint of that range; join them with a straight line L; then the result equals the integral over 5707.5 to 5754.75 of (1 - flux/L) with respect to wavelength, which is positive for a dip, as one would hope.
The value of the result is -1.0 A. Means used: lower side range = 2.8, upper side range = 3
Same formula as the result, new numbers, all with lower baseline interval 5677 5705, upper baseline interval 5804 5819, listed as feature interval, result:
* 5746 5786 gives -1.13 A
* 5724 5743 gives -0.53 A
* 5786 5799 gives -0.27 A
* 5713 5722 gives -0.40 A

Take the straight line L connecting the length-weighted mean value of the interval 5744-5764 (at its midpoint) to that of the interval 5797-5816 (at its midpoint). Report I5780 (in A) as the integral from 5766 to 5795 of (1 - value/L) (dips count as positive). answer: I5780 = 0.7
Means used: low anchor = 3.04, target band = 2.99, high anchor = 3.07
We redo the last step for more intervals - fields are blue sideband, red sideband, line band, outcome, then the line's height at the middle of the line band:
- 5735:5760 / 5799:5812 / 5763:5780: 0.4 A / 3.05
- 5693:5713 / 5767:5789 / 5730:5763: -1.1 A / 2.91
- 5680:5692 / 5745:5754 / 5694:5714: 0.2 A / 2.85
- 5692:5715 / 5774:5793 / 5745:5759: -0.8 A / 2.92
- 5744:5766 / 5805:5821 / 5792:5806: -0.5 A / 3.01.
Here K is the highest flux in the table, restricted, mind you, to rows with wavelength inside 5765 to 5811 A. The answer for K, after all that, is 3.148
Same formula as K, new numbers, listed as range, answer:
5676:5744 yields 2.984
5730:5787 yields 3.123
